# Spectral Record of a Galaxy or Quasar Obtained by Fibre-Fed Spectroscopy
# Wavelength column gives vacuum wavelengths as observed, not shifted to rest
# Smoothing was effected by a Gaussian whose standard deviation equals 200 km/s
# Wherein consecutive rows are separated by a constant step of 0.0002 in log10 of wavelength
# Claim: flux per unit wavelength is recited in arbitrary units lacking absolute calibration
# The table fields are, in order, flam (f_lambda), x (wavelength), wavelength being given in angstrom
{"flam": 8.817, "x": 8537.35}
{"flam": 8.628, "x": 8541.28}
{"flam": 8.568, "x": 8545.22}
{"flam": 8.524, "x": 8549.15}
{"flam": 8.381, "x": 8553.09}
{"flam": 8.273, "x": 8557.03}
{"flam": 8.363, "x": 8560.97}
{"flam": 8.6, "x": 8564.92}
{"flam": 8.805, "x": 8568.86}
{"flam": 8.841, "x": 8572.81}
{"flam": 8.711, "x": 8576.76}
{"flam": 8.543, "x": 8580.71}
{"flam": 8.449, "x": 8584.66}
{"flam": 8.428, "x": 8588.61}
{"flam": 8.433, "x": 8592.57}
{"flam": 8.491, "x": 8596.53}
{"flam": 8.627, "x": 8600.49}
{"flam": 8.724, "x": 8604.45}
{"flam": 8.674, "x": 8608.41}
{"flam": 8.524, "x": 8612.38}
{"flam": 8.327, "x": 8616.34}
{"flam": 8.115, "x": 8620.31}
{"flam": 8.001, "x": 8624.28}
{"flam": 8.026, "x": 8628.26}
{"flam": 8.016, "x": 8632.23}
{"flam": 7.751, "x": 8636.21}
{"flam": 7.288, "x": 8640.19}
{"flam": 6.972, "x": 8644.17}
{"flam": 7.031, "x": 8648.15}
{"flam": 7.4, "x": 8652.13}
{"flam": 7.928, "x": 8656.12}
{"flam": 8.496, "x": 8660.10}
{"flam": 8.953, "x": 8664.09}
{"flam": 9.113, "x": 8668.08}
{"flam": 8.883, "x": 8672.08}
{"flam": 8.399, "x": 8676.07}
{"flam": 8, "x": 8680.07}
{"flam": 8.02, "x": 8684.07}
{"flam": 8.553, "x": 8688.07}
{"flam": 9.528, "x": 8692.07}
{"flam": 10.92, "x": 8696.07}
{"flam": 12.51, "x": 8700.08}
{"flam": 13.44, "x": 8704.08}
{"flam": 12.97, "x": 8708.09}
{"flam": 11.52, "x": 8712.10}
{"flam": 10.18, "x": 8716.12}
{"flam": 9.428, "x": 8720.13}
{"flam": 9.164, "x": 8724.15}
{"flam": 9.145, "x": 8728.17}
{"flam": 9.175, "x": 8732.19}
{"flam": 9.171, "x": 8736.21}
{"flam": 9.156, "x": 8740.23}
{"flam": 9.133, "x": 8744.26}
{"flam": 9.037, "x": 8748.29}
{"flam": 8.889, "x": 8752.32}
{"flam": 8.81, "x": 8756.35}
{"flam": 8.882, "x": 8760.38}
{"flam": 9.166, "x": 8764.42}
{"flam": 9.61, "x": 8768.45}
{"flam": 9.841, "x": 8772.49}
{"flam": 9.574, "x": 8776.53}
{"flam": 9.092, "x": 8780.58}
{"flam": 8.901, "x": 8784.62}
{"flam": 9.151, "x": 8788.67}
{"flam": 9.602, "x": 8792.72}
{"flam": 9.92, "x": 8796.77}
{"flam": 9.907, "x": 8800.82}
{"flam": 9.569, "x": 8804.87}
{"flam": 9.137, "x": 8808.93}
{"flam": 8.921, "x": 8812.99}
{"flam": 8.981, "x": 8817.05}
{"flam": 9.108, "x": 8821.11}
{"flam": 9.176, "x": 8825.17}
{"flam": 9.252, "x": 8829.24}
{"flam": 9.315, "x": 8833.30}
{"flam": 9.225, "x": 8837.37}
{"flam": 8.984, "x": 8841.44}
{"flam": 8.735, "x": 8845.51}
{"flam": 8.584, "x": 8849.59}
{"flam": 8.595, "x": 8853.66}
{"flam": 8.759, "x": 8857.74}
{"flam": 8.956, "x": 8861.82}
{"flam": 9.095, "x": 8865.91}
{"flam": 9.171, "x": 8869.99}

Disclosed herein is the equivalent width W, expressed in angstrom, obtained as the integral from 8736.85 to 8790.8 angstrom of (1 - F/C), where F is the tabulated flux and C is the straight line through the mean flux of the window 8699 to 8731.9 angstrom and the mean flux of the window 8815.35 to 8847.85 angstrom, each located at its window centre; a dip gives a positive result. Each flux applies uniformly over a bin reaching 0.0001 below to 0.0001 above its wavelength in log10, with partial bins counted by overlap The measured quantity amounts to 5.2 angstrom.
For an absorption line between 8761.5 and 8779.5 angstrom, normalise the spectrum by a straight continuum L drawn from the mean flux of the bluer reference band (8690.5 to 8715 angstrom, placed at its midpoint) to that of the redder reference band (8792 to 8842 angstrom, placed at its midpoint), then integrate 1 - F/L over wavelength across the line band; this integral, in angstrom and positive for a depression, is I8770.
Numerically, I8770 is 1.45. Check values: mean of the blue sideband 11.8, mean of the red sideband 9.32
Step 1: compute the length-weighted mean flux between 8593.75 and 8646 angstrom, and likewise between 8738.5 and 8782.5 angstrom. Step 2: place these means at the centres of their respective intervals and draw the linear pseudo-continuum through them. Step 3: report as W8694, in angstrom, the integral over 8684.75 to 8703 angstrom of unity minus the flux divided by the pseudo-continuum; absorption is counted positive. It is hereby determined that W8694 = -3.5 angstrom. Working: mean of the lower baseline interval 8.13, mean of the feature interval 10.4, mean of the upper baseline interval 9.2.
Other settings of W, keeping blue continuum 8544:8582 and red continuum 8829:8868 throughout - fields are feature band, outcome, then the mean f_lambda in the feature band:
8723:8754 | -1.12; 9.11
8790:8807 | -1.63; 9.72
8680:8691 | 0.49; 8.34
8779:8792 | -0.36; 9.1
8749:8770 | -0.57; 9.06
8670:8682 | 0.38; 8.43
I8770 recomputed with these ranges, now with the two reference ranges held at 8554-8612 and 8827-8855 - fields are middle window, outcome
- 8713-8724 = -1.4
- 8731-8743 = -0.5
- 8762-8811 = -3.1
